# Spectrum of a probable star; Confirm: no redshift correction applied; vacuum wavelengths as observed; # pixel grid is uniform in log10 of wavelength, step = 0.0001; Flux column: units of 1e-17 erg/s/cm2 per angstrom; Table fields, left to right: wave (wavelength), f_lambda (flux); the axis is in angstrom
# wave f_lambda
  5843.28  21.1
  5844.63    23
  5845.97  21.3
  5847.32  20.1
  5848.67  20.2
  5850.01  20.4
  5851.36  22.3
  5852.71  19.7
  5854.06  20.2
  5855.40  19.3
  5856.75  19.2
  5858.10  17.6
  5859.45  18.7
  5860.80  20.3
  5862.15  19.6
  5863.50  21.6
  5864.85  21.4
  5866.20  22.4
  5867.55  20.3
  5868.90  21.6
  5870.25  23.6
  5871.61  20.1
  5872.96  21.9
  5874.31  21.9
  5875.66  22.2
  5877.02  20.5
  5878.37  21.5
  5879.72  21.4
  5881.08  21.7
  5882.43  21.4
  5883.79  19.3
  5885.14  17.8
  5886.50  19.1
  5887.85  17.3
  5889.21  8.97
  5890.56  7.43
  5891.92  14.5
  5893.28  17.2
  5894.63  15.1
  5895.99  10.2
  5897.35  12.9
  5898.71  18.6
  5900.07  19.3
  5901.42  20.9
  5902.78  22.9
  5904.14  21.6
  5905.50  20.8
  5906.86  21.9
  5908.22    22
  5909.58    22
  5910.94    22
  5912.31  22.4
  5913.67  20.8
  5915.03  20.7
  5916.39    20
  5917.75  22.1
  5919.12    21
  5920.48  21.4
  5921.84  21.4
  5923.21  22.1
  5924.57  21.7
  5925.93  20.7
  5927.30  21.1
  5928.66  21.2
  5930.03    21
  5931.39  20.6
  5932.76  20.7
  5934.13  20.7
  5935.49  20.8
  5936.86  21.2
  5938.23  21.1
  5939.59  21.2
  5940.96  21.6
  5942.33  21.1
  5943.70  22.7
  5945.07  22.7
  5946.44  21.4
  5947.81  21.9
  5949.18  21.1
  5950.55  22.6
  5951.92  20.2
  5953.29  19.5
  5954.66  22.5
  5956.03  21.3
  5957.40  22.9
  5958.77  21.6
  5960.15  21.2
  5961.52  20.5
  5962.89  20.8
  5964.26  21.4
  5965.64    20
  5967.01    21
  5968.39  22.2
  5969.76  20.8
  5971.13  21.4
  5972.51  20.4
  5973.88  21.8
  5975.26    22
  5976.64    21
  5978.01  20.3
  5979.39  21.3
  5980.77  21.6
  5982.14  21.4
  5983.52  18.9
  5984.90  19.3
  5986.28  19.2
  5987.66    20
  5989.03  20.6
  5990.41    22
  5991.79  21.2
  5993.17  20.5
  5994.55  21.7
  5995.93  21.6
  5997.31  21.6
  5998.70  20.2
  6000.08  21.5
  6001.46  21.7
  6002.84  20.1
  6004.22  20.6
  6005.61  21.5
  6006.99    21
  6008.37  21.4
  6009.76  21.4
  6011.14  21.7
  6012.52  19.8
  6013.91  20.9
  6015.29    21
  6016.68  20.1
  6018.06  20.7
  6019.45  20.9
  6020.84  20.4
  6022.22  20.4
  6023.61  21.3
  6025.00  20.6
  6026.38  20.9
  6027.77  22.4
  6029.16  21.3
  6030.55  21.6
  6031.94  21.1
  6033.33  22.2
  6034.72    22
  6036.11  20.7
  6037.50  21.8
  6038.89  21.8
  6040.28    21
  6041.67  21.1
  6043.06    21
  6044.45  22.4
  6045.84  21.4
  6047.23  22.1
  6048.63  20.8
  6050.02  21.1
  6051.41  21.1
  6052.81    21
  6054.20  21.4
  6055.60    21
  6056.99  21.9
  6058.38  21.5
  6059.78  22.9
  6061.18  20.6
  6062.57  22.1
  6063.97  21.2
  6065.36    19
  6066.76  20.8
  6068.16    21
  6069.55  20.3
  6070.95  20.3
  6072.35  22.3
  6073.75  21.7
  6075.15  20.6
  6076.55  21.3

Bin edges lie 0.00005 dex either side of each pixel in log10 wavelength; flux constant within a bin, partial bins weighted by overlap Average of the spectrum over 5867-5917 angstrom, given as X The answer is 19.3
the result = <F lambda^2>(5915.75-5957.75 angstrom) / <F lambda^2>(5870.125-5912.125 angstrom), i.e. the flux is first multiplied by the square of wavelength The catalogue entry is 1.1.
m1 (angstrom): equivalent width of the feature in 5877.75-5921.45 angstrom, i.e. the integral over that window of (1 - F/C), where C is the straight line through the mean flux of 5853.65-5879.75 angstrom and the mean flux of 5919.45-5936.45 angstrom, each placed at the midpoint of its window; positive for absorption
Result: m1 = 4.2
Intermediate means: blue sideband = 20.8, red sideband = 21.1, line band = 19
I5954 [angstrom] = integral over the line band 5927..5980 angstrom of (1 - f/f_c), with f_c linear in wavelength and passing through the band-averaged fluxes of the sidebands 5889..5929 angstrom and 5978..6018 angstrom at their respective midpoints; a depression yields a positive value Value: -3.2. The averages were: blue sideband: 19.3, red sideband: 20.8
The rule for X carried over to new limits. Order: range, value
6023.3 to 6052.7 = 21.4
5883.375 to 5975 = 20.2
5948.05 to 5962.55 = 21.4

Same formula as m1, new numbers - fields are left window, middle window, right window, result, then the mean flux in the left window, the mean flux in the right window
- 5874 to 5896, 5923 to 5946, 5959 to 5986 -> -2.1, 17.6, 20.9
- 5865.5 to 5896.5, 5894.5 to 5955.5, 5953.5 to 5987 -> -2.9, 18.6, 21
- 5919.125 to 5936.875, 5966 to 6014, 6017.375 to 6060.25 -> 0.7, 21.1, 21.3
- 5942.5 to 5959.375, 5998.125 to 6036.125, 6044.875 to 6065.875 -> 0.7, 21.7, 21.3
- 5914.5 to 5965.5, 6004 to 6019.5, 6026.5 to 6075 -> 0.3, 21.3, 21.3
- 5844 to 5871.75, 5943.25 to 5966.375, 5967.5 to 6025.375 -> -0.7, 20.6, 20.9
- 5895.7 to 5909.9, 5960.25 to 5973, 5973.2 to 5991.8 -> -0.3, 19.6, 20.7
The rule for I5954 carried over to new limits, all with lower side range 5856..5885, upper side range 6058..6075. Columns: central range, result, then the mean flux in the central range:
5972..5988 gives 0.27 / 20.6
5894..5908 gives 1.55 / 18.5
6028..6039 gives -0.28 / 21.6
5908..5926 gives -0.50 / 21.5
